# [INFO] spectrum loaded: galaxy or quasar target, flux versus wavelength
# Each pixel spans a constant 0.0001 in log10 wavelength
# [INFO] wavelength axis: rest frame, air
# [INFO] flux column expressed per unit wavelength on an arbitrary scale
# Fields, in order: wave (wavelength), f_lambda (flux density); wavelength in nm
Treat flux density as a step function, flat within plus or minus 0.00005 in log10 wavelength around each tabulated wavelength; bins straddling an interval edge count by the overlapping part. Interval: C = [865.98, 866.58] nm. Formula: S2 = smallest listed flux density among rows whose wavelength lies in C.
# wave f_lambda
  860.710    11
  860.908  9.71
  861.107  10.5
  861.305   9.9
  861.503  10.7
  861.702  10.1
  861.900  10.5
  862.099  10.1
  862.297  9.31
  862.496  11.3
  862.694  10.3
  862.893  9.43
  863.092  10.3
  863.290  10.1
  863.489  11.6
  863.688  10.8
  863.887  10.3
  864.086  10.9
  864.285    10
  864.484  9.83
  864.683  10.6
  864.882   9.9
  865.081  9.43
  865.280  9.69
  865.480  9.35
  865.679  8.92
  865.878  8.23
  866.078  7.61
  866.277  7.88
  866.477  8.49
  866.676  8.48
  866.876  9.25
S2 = 7.61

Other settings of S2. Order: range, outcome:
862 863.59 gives 9.31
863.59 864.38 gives 10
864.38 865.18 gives 9.43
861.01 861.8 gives 9.9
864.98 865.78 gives 8.92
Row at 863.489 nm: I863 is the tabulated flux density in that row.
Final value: 11.6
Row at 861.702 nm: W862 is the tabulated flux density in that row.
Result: 10.1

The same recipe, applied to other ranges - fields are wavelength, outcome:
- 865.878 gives 8.23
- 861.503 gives 10.7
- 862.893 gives 9.43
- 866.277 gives 7.88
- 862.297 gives 9.31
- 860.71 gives 11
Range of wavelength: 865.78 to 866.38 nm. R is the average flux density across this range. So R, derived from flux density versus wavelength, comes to 7.9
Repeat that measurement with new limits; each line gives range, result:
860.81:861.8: 10.2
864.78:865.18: 9.68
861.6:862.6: 10.3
